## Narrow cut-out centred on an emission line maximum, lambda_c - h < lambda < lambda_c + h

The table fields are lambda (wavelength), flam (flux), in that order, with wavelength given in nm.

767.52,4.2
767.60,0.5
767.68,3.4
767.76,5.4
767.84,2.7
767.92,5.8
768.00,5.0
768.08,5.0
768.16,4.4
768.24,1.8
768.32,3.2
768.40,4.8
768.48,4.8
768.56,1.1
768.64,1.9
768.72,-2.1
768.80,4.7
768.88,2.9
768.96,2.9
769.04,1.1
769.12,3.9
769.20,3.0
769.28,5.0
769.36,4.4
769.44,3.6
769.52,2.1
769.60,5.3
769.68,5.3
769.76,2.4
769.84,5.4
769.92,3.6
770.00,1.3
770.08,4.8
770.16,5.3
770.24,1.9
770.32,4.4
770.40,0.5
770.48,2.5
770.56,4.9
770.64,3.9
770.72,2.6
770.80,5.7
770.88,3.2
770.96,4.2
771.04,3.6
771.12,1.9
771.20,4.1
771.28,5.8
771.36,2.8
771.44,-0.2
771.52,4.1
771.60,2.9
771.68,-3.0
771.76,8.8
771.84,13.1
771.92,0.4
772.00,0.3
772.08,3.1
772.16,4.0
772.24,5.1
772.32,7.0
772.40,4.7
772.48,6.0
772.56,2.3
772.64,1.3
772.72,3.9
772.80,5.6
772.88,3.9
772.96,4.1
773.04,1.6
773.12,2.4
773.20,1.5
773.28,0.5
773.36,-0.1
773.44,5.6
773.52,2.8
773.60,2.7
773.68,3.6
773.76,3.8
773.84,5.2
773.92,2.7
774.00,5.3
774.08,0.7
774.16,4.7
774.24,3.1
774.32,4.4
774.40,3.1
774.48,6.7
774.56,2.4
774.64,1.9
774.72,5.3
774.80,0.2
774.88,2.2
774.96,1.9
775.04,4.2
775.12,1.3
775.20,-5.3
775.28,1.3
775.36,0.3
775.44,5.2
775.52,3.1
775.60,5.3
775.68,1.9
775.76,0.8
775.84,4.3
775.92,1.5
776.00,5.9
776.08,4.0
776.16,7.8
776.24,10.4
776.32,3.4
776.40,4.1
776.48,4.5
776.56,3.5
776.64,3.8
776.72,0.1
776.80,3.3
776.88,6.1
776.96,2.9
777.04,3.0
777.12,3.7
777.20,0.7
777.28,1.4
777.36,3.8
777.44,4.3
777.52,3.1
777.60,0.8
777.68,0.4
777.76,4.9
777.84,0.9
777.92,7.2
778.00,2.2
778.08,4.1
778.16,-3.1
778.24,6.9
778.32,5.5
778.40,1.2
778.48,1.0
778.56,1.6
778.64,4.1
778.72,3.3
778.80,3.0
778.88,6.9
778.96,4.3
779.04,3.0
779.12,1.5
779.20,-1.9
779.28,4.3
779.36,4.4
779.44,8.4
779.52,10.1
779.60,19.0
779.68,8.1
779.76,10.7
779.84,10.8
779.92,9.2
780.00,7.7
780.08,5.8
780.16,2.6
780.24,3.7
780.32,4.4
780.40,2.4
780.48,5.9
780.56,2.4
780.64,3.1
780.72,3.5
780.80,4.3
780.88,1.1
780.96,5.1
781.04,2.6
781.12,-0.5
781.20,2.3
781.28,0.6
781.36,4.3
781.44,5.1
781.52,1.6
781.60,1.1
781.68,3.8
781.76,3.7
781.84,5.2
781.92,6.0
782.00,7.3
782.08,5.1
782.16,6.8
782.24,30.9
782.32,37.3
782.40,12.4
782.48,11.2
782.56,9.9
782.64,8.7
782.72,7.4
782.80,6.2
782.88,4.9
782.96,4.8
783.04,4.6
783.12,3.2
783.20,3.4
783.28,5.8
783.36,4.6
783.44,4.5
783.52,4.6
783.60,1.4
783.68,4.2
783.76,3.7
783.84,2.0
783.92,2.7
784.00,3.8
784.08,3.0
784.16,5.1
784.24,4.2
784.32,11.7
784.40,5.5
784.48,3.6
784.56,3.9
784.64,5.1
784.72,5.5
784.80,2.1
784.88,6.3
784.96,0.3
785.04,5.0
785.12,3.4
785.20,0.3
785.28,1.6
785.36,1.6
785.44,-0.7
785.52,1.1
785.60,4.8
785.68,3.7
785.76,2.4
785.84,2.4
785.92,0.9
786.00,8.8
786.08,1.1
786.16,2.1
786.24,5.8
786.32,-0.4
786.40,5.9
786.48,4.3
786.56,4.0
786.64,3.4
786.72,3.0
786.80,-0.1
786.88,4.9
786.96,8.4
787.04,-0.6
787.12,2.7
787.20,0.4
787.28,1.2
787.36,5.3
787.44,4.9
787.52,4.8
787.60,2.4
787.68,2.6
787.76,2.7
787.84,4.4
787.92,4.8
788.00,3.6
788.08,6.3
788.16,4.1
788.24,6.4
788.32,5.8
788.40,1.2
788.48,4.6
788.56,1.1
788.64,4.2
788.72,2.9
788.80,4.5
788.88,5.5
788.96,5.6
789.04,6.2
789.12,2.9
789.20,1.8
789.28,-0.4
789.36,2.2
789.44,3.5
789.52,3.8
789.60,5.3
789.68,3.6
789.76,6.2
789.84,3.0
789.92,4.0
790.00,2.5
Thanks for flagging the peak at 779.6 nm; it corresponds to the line Halpha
